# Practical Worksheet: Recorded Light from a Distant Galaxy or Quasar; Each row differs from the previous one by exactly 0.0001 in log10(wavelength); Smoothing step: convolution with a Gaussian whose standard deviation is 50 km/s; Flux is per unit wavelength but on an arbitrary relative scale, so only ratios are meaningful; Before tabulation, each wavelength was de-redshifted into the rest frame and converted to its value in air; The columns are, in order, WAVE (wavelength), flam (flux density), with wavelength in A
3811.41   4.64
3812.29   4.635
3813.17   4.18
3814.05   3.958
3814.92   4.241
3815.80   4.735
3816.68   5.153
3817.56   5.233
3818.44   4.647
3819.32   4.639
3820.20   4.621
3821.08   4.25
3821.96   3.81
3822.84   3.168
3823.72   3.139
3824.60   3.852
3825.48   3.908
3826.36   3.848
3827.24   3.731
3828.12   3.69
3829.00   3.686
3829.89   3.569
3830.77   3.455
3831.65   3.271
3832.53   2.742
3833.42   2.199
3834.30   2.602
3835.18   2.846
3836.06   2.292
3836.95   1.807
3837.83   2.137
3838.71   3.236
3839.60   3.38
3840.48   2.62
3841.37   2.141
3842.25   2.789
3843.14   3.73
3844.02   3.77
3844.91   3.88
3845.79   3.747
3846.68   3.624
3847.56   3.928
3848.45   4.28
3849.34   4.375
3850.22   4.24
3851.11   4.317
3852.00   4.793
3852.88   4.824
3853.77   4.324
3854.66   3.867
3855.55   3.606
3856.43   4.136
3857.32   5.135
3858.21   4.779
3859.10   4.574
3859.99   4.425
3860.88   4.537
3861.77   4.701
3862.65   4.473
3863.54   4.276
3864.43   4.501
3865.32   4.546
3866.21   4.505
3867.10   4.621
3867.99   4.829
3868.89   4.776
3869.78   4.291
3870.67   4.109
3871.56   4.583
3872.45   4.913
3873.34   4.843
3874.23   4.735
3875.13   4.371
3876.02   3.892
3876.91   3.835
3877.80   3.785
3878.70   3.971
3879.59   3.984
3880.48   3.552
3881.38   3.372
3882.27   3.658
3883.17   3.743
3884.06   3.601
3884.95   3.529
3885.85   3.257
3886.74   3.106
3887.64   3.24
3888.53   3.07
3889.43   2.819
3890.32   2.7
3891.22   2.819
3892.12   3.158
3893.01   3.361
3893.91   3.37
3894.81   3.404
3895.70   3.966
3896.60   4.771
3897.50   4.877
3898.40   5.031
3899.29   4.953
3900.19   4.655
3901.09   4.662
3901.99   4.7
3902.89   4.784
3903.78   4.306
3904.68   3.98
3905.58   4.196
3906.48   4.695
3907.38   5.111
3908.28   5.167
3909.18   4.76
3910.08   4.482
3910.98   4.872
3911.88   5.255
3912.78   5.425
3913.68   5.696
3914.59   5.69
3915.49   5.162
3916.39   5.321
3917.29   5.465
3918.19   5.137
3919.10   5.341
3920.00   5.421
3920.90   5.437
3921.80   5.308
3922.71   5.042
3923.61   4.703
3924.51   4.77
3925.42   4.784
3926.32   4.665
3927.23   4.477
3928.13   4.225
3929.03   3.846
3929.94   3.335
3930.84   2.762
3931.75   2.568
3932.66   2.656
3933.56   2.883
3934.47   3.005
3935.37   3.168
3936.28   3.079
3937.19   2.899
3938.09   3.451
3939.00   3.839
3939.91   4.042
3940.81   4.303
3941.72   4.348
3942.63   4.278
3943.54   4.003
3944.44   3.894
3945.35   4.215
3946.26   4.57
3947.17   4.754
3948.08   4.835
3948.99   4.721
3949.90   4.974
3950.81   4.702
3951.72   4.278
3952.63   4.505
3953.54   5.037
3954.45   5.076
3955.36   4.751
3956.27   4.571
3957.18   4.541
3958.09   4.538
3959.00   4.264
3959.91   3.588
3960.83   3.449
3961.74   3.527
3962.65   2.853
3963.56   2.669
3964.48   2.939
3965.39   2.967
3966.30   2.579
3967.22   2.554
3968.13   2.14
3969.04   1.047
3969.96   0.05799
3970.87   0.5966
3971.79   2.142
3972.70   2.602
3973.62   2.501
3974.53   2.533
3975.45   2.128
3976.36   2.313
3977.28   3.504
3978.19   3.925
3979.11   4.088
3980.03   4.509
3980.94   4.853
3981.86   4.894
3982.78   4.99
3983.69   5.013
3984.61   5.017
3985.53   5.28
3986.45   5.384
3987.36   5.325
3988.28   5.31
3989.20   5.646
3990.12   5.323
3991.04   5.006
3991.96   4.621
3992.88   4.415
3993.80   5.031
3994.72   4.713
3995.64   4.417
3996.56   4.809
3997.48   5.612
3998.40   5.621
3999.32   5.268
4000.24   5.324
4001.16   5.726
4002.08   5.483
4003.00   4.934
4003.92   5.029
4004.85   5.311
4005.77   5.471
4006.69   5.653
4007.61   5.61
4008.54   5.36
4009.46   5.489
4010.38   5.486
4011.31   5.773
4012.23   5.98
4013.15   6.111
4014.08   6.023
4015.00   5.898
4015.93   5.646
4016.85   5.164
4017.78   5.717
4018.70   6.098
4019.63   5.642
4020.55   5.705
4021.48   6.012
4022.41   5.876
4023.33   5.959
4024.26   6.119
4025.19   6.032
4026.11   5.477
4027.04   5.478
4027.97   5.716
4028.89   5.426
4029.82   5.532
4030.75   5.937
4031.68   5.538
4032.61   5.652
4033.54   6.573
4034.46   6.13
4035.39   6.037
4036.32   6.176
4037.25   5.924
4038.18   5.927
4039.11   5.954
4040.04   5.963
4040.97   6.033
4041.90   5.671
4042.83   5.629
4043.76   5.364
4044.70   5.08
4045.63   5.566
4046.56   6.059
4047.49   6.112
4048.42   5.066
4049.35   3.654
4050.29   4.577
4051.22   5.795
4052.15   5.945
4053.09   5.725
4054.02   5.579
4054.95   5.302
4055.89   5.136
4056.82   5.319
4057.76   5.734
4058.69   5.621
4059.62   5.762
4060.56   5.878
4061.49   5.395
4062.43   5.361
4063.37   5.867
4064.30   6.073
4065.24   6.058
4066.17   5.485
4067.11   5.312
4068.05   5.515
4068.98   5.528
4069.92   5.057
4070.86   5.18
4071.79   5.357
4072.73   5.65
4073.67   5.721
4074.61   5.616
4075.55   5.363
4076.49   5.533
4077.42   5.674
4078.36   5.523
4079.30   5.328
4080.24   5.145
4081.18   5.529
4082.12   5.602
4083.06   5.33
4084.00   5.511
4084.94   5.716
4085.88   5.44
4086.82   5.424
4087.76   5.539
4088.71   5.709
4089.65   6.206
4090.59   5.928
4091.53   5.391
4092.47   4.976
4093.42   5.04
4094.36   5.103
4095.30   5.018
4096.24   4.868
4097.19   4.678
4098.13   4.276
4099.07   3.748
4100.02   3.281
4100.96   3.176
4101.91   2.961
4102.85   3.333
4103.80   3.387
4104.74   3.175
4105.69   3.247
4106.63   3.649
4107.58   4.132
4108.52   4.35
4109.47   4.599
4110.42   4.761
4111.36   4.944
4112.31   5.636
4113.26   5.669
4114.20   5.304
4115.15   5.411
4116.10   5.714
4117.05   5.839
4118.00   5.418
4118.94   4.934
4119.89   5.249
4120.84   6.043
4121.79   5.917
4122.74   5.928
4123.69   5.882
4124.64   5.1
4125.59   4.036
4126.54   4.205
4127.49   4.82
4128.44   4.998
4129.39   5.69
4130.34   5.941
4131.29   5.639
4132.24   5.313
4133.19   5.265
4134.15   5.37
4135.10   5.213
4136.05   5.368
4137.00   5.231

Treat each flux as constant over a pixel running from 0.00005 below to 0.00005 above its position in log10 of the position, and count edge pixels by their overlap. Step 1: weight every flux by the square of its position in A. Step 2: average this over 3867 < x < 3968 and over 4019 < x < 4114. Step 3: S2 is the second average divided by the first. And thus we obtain 1.4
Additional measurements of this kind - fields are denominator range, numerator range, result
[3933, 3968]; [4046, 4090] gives 1.50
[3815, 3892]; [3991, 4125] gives 1.54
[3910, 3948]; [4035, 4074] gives 1.37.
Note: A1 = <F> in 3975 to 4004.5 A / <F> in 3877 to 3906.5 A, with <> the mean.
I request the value 1.3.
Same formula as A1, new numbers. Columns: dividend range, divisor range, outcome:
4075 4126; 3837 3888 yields 1.24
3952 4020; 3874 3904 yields 1.15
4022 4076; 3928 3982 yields 1.60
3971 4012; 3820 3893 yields 1.24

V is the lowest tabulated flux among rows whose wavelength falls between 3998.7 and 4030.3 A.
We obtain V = 4.934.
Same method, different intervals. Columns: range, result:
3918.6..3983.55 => 0.05799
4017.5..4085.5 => 3.654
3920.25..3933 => 2.568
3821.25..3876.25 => 1.807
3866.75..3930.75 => 2.7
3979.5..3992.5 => 4.509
